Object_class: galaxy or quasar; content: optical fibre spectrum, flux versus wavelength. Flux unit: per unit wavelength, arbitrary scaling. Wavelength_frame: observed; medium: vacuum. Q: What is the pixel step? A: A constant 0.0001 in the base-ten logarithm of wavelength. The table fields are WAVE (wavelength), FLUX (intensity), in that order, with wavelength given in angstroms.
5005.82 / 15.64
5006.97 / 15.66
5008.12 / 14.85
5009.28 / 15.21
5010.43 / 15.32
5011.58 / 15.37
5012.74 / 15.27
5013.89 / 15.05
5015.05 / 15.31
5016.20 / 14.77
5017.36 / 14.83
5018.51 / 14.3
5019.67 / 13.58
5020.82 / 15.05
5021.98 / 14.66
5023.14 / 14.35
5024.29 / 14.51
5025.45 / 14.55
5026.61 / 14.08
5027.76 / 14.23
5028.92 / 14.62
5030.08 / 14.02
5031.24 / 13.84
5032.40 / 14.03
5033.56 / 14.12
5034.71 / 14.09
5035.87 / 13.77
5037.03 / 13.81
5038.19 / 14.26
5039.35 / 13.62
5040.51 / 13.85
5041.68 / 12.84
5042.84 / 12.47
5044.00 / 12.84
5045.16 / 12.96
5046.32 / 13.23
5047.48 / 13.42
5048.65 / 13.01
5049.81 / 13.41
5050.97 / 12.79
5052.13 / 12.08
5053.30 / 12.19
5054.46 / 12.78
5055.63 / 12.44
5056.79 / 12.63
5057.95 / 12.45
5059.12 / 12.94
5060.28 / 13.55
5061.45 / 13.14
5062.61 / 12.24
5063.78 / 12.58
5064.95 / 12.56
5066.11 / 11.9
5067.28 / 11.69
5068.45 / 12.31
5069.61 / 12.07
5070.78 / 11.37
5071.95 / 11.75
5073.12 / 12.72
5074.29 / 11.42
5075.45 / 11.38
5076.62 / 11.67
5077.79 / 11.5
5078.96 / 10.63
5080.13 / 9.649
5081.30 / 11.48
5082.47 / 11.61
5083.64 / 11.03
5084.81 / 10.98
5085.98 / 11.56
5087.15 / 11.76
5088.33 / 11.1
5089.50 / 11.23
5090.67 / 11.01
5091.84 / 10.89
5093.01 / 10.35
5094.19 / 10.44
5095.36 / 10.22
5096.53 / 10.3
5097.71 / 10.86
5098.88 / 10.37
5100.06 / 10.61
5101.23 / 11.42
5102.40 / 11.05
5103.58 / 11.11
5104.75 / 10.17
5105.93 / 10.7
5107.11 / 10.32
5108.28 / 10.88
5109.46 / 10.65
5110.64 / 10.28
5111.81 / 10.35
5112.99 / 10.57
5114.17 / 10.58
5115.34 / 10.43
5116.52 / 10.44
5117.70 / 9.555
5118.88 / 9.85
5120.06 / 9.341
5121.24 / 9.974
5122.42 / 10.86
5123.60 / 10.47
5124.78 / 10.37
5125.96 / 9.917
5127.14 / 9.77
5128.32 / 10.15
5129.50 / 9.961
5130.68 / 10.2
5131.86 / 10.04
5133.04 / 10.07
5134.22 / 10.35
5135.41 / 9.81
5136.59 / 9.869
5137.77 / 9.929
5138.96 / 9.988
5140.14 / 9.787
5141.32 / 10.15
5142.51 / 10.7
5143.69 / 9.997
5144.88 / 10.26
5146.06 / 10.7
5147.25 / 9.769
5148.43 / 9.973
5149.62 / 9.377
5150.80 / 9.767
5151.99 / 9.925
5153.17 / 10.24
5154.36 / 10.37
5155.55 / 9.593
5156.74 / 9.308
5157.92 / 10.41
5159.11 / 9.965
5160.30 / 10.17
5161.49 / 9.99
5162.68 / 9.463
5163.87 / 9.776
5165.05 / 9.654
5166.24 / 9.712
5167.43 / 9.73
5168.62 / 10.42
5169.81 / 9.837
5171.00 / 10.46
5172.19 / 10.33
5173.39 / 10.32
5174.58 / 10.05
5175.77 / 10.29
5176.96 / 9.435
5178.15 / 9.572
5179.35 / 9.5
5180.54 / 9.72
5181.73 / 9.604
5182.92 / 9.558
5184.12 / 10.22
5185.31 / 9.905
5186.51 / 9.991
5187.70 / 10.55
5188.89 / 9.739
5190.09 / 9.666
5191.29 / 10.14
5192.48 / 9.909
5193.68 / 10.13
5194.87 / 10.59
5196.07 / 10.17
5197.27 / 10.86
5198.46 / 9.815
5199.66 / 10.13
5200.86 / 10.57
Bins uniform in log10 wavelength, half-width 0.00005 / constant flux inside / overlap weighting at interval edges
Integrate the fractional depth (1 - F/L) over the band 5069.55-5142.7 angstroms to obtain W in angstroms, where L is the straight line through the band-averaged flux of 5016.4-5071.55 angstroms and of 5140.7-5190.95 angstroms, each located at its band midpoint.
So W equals 6.18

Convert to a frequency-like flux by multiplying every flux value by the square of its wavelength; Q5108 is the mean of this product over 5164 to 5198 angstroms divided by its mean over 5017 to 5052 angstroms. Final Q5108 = 0.77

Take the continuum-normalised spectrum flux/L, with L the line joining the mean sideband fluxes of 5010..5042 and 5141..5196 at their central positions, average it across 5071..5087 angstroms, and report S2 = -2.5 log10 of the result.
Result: 0.12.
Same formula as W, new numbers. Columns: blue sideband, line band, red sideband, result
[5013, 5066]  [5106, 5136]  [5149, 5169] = 2.3 angstroms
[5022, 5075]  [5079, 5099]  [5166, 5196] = 2.1 angstroms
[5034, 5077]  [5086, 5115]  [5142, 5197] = 2.3 angstroms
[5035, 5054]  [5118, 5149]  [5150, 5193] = 2.3 angstroms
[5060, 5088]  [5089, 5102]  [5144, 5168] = 0.6 angstroms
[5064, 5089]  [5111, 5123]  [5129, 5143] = 0.4 angstroms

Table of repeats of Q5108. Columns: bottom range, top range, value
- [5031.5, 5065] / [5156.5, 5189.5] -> 0.79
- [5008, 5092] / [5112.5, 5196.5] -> 0.80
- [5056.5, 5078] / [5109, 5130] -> 0.85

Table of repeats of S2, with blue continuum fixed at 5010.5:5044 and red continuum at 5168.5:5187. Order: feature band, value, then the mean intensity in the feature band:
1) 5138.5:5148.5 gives 0.08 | 10.2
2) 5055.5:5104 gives 0.11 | 11.5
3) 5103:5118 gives 0.13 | 10.5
